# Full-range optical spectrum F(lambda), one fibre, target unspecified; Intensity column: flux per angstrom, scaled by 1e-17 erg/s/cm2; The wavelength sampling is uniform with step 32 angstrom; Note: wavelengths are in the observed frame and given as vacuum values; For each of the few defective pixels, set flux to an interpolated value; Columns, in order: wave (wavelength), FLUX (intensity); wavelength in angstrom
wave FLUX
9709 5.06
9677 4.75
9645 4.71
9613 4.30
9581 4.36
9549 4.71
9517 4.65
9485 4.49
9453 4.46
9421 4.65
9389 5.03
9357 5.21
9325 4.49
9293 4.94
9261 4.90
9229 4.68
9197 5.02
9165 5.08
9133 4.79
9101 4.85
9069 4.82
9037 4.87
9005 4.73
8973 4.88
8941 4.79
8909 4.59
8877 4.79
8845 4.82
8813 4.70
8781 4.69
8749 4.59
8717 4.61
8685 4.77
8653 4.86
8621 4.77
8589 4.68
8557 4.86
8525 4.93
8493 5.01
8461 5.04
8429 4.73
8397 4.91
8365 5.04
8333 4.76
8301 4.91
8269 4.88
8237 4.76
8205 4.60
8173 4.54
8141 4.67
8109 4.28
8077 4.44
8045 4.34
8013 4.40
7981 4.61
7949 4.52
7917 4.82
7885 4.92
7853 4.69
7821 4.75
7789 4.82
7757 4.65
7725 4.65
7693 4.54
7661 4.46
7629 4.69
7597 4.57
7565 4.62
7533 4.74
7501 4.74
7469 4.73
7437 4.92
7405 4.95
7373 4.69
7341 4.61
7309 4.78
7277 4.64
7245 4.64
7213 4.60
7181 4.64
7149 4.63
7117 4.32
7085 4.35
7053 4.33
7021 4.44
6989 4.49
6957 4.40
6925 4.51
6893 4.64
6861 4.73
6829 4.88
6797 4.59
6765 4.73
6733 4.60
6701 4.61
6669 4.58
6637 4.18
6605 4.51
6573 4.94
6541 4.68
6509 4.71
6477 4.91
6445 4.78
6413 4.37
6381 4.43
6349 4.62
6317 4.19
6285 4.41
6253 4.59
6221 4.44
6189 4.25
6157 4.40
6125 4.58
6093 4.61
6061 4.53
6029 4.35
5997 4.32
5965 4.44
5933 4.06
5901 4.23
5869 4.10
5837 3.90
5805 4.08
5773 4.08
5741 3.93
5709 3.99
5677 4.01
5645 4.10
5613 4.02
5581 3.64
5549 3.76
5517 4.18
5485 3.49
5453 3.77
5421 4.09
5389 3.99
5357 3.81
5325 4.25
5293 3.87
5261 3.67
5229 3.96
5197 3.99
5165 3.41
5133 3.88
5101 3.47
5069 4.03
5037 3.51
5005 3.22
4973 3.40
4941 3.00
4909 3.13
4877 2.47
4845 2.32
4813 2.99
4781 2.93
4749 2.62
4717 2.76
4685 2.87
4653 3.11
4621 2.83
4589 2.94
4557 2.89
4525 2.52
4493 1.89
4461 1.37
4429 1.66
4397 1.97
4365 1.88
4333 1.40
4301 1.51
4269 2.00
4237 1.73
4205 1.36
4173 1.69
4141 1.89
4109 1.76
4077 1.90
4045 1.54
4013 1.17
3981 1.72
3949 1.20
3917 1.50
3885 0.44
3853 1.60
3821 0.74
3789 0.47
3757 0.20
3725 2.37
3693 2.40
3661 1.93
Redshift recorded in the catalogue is 0.12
